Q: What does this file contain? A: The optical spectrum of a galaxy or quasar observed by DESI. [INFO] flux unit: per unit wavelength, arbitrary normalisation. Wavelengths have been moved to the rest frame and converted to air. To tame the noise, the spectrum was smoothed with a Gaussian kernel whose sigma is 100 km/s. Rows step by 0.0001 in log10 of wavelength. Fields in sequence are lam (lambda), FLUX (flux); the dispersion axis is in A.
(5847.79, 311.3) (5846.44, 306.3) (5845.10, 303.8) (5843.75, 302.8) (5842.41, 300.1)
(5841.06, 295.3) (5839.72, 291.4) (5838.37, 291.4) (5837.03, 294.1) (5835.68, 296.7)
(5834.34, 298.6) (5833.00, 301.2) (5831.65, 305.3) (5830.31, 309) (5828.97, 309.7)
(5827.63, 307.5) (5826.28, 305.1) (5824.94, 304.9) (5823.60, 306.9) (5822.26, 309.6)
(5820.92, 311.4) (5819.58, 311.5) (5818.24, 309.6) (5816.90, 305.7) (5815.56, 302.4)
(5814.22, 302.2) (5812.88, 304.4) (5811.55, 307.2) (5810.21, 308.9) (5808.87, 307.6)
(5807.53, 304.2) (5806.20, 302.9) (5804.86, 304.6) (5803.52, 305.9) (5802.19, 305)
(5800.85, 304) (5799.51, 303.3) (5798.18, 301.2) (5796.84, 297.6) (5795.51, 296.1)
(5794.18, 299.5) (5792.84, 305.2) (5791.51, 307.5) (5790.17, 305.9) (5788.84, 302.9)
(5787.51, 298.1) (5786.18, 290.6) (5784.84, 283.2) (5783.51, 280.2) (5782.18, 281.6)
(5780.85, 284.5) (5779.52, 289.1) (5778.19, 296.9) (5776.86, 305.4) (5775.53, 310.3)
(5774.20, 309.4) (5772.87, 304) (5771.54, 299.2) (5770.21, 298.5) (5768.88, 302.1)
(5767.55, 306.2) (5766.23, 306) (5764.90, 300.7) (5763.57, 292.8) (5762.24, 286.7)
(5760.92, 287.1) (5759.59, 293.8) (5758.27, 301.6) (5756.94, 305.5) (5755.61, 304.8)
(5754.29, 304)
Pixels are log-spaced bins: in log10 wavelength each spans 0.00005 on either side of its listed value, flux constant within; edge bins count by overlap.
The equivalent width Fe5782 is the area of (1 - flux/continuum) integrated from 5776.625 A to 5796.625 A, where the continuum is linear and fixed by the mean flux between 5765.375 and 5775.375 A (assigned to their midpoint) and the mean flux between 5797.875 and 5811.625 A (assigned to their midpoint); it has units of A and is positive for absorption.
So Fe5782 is 0.62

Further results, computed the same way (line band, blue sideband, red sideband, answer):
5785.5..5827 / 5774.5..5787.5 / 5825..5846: -1.12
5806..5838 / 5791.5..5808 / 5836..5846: -0.58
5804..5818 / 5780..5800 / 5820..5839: -0.24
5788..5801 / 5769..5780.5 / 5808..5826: 0.07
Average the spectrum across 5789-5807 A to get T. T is 303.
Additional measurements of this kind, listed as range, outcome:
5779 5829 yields 302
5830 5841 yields 298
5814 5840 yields 304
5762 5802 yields 298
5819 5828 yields 308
